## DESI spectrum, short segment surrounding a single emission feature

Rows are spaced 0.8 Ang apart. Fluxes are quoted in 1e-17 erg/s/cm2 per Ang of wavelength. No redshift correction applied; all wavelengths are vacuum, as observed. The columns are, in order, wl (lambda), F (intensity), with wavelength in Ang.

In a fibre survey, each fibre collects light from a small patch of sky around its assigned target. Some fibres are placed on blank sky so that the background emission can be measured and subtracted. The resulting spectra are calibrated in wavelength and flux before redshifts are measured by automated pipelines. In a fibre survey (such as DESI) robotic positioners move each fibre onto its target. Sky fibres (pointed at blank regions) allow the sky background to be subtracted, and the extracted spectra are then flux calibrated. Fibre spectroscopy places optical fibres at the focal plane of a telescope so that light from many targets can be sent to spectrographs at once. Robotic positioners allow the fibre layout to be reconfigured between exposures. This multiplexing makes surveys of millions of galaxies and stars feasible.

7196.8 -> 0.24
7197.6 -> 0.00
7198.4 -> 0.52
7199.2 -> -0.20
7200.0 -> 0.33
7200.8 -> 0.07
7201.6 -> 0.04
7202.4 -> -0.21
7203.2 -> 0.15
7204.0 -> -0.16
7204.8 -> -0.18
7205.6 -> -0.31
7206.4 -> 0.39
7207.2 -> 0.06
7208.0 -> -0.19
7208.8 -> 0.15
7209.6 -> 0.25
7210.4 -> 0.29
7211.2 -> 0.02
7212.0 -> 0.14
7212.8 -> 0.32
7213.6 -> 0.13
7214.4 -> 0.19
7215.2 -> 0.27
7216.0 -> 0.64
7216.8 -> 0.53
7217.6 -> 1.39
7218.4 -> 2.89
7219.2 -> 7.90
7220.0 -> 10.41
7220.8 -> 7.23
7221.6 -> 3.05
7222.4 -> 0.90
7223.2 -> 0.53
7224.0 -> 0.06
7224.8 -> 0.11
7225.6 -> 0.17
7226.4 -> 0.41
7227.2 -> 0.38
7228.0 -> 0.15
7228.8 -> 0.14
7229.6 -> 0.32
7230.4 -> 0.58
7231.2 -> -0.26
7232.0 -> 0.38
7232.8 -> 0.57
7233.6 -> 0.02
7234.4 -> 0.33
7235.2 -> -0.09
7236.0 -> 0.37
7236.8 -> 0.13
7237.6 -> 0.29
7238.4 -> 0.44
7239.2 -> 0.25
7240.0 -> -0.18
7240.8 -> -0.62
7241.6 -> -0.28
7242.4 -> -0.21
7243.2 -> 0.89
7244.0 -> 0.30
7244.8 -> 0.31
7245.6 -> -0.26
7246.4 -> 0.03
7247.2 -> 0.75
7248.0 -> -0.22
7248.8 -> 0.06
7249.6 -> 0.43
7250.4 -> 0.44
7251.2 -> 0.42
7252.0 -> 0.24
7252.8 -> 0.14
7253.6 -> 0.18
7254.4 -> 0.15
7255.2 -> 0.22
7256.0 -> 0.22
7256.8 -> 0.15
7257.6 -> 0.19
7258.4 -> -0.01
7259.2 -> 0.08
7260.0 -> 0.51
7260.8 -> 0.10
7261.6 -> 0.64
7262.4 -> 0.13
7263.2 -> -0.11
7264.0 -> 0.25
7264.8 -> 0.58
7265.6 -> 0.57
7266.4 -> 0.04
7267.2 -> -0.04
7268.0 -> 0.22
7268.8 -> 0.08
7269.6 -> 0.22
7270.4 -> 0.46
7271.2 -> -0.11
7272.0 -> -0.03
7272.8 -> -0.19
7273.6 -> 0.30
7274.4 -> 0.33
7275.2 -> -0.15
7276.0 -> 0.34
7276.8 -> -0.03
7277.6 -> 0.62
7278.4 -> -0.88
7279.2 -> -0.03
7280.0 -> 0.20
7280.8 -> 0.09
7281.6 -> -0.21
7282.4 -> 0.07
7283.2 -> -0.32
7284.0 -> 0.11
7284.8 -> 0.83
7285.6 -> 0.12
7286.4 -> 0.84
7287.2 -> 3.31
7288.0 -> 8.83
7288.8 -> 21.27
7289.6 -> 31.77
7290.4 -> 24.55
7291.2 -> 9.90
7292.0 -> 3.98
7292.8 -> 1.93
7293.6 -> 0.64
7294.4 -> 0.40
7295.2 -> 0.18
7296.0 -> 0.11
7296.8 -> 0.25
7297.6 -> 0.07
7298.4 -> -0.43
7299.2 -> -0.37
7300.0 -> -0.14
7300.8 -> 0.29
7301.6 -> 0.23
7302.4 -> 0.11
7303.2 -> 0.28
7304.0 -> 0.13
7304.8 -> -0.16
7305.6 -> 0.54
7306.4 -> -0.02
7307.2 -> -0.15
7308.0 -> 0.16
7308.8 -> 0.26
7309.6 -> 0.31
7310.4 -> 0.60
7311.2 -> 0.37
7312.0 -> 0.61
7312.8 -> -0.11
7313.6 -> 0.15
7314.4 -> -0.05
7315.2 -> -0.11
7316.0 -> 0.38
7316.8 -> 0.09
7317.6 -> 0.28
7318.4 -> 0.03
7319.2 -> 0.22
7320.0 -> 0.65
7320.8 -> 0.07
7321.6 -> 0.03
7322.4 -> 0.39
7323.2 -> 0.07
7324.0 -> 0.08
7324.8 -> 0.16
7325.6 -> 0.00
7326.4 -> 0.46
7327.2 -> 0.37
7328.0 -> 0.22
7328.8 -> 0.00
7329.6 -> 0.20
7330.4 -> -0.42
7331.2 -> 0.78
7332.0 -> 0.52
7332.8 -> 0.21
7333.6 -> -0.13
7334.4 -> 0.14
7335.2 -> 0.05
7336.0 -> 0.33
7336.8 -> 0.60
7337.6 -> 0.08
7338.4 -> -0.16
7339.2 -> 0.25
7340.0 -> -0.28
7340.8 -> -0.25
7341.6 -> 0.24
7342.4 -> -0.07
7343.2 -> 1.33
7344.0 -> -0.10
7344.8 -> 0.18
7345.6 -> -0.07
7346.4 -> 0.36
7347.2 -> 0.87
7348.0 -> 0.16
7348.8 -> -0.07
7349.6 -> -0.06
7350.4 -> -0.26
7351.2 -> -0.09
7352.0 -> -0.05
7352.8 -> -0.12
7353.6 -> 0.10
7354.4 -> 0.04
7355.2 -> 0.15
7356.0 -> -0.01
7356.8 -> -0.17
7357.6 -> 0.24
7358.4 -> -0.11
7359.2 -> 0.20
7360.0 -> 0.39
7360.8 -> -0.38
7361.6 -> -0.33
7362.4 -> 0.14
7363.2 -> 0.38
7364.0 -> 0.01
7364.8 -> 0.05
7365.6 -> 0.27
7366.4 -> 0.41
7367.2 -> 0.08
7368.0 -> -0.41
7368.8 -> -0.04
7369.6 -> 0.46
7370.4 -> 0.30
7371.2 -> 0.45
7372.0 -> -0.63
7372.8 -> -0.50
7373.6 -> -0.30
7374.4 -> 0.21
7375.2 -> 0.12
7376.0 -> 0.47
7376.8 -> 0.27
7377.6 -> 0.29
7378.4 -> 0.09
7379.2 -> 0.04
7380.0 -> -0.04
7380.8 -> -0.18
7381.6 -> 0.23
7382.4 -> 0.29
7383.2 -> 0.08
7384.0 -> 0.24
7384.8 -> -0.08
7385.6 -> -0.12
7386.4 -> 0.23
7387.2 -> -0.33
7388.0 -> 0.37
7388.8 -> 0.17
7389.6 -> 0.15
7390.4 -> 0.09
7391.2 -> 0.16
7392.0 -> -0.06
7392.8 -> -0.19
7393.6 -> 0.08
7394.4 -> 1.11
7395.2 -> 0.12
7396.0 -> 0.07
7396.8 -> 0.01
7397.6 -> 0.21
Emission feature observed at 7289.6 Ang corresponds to [O III] 5007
